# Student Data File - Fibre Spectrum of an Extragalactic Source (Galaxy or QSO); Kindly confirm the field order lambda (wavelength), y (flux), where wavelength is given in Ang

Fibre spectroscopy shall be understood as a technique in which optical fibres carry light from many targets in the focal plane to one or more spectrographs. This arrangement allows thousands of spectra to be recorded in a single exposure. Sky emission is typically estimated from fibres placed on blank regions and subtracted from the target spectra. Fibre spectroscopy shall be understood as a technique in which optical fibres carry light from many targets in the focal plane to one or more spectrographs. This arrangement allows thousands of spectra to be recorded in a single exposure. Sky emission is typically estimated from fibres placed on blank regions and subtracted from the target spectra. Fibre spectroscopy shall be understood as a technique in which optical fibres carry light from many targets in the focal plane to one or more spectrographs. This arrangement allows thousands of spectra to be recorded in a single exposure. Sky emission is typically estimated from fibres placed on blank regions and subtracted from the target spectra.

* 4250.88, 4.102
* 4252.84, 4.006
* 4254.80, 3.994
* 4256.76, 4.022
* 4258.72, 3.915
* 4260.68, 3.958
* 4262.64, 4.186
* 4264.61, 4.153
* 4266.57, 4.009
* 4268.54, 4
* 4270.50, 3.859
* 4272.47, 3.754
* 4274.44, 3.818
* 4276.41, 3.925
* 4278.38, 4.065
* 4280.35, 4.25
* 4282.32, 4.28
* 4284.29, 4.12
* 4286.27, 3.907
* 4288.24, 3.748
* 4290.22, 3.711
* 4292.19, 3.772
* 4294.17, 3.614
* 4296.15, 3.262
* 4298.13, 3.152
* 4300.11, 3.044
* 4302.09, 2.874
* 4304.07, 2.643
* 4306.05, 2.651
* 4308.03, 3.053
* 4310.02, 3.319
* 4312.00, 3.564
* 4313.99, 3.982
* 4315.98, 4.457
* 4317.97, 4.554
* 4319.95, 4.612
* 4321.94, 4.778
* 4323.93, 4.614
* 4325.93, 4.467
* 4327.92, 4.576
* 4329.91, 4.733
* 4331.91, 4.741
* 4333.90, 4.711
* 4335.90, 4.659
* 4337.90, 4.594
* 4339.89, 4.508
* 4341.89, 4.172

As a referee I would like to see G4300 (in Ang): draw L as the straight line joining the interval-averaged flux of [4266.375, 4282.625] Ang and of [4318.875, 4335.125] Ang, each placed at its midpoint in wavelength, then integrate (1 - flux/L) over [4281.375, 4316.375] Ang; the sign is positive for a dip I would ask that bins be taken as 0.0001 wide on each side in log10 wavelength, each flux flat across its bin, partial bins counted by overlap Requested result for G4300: 6.5 Ang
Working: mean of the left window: 3.98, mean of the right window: 4.65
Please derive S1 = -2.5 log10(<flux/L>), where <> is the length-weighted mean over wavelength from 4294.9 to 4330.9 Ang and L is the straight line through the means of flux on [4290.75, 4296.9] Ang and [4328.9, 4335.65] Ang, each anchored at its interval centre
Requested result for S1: 0.103 mag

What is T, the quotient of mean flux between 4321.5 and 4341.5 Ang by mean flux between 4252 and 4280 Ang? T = 1.16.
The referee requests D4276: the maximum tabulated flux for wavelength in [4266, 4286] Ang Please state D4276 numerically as 4.28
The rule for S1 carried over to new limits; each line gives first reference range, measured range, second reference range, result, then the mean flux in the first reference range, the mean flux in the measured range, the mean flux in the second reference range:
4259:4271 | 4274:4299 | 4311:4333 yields 0.100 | 4.03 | 3.82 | 4.46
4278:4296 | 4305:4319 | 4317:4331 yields 0.202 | 3.9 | 3.66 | 4.62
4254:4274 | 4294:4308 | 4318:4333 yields 0.409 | 3.98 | 3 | 4.64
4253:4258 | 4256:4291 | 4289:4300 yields -0.065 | 4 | 3.98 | 3.47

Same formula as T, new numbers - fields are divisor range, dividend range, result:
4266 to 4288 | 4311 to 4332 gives 1.12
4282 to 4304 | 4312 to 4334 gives 1.28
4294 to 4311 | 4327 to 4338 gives 1.54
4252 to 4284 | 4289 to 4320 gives 0.87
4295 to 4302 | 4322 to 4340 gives 1.48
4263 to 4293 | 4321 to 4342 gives 1.16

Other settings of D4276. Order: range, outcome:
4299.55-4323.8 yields 4.778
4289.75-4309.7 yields 3.772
